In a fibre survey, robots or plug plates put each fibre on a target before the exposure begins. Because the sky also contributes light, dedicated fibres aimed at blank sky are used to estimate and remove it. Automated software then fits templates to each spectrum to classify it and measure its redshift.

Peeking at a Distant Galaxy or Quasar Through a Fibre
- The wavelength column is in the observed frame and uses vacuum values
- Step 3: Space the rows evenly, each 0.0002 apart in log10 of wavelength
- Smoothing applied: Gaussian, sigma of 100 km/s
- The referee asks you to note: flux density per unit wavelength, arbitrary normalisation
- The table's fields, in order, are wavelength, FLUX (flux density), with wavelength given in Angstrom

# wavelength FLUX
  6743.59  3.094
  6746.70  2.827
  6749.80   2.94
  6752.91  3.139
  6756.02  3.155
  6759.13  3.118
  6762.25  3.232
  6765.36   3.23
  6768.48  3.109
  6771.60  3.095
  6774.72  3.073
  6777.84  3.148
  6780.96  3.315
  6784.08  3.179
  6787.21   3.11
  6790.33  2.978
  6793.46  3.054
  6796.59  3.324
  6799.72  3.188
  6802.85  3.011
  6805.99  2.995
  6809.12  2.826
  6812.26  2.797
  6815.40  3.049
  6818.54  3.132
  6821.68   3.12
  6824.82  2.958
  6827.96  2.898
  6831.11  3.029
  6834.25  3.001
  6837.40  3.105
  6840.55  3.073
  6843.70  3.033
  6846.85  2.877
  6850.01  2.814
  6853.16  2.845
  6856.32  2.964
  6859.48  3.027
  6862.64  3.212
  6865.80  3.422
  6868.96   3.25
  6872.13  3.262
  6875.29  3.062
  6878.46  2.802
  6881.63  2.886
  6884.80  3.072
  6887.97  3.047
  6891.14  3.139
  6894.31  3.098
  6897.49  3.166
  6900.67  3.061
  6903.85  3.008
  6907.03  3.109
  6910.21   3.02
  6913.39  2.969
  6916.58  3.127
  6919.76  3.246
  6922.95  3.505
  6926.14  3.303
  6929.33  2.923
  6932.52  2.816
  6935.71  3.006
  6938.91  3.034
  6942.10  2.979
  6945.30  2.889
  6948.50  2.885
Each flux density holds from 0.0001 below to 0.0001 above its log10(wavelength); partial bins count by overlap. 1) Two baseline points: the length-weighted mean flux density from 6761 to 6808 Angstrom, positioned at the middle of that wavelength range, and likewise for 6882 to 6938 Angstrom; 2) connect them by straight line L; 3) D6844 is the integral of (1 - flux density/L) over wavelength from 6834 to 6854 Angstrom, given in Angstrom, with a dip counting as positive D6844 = 0.9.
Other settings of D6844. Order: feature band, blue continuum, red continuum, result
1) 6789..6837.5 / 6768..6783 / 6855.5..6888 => 1.6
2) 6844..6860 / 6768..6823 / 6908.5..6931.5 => 1.1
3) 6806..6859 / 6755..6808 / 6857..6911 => 2.4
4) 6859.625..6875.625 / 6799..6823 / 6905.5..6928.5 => -0.7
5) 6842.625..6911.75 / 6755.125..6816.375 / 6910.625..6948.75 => 0.5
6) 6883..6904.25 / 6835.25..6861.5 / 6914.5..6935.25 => -0.1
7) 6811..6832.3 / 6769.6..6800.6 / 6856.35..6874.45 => 1.2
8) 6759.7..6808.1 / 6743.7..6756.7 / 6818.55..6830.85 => -1.9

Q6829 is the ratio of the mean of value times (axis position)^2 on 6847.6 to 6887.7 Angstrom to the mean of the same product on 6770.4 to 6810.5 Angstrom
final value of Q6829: 1.0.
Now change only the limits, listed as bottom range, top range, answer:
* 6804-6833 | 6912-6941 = 1.07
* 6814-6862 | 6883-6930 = 1.06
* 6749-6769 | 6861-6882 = 1.03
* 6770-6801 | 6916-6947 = 1.02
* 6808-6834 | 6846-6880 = 1.04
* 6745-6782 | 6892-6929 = 1.05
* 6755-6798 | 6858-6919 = 1.01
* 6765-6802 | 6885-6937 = 1.02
